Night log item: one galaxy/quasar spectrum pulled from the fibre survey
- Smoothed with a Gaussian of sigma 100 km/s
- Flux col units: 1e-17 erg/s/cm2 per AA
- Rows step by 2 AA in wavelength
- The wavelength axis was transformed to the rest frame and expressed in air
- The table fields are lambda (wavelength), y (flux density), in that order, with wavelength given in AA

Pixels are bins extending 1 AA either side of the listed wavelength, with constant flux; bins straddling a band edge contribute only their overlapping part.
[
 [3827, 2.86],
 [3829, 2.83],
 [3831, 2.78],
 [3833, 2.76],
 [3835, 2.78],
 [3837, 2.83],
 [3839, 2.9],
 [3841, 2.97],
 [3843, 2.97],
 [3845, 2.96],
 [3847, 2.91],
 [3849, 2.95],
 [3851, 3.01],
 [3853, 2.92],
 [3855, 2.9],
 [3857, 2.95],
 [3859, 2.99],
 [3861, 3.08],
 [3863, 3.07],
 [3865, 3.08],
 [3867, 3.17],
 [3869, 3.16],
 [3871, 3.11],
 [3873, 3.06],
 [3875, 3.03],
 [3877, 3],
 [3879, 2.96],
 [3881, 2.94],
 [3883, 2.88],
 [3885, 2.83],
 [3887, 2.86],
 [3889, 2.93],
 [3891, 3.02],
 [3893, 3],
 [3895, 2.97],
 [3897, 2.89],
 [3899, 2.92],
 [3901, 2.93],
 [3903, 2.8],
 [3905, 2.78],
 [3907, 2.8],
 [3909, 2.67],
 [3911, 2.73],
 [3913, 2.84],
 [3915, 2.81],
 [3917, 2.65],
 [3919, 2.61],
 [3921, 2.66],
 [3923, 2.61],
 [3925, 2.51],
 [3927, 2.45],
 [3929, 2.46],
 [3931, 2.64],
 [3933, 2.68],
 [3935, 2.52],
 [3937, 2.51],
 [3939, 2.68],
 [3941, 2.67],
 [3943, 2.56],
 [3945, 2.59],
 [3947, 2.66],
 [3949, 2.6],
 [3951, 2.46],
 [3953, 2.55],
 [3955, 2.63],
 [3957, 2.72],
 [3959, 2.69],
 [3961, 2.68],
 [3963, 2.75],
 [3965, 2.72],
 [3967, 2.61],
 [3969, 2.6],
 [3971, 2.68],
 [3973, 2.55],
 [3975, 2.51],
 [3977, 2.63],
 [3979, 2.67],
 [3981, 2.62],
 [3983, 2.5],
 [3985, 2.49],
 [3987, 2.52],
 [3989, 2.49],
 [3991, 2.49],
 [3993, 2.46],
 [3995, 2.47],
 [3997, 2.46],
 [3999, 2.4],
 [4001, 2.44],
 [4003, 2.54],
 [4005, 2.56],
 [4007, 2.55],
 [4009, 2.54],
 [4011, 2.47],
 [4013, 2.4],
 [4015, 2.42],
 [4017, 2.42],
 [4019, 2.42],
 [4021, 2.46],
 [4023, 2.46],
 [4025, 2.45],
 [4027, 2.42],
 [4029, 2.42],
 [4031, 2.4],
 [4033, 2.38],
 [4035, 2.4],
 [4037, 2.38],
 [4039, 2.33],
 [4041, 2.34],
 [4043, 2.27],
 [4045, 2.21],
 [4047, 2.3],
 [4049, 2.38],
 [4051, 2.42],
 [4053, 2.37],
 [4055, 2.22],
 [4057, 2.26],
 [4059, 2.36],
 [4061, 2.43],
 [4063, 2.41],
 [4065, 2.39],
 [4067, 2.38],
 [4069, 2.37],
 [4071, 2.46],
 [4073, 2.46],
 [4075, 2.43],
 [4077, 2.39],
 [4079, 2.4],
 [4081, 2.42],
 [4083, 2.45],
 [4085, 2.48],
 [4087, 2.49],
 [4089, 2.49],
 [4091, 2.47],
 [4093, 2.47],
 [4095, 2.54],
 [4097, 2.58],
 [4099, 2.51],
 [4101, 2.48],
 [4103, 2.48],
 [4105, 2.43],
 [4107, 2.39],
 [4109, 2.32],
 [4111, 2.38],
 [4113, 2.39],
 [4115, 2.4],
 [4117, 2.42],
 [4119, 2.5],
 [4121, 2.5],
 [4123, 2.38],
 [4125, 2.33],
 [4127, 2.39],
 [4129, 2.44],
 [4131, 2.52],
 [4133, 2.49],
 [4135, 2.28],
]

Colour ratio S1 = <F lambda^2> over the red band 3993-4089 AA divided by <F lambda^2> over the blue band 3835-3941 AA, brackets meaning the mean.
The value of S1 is 0.91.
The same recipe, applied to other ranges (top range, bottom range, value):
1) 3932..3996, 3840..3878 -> 0.91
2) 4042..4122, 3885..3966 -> 0.96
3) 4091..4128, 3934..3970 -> 1.01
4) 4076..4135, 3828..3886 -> 0.94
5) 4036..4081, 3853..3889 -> 0.87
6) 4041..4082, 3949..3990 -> 0.95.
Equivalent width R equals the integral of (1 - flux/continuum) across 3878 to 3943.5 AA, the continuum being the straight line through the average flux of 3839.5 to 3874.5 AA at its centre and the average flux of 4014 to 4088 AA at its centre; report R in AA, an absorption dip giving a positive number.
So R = 2.1 AA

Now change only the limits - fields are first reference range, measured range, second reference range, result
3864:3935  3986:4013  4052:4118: 1.3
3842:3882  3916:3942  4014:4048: 1.6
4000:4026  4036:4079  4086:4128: 1.7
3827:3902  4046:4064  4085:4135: 1.5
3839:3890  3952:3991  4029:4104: 1.0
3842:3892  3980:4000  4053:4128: 1.4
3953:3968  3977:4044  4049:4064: 1.4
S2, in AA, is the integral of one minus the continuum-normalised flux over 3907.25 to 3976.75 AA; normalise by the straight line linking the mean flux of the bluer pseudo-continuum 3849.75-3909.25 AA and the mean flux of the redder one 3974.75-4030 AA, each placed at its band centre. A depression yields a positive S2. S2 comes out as 2.3 AA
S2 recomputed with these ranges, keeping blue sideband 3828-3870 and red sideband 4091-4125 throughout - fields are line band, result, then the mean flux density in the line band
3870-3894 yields -0.7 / 2.97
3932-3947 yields 0.9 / 2.61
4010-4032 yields 1.5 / 2.43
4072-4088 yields 0.4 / 2.44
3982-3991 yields 0.6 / 2.5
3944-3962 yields 0.8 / 2.62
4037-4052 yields 1.4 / 2.33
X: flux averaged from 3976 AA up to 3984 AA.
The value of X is 2.6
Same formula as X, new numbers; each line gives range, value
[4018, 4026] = 2.45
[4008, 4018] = 2.45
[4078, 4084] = 2.42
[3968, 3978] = 2.59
